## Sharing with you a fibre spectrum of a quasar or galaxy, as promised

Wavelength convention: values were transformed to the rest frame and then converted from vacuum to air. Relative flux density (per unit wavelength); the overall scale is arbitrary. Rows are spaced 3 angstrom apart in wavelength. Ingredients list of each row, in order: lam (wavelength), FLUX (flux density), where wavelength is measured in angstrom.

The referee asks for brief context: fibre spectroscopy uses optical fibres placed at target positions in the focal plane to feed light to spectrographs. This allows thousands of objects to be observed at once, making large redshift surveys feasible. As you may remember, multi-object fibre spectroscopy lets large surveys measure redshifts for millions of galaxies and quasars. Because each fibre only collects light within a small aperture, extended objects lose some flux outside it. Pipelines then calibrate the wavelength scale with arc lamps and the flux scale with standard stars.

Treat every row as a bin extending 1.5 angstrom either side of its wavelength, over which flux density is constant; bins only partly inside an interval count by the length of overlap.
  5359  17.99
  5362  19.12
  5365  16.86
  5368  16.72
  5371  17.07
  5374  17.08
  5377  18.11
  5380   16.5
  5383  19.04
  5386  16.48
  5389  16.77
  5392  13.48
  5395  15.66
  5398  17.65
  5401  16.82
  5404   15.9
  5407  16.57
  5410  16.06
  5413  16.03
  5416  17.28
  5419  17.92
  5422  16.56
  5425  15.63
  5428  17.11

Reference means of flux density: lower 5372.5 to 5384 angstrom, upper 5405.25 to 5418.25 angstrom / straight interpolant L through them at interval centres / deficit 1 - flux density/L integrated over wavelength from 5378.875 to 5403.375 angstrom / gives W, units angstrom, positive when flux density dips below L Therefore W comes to 1.0 angstrom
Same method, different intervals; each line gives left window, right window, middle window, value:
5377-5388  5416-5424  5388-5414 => 1.8 angstrom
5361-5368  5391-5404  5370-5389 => -0.5 angstrom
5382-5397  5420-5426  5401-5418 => -0.2 angstrom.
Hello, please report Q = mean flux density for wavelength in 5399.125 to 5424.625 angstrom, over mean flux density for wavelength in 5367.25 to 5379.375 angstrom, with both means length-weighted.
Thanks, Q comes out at 1.0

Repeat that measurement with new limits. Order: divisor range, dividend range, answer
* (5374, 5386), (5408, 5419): 0.95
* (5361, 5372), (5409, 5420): 0.97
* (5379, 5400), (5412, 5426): 1.01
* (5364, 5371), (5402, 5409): 0.97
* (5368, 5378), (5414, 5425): 0.98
